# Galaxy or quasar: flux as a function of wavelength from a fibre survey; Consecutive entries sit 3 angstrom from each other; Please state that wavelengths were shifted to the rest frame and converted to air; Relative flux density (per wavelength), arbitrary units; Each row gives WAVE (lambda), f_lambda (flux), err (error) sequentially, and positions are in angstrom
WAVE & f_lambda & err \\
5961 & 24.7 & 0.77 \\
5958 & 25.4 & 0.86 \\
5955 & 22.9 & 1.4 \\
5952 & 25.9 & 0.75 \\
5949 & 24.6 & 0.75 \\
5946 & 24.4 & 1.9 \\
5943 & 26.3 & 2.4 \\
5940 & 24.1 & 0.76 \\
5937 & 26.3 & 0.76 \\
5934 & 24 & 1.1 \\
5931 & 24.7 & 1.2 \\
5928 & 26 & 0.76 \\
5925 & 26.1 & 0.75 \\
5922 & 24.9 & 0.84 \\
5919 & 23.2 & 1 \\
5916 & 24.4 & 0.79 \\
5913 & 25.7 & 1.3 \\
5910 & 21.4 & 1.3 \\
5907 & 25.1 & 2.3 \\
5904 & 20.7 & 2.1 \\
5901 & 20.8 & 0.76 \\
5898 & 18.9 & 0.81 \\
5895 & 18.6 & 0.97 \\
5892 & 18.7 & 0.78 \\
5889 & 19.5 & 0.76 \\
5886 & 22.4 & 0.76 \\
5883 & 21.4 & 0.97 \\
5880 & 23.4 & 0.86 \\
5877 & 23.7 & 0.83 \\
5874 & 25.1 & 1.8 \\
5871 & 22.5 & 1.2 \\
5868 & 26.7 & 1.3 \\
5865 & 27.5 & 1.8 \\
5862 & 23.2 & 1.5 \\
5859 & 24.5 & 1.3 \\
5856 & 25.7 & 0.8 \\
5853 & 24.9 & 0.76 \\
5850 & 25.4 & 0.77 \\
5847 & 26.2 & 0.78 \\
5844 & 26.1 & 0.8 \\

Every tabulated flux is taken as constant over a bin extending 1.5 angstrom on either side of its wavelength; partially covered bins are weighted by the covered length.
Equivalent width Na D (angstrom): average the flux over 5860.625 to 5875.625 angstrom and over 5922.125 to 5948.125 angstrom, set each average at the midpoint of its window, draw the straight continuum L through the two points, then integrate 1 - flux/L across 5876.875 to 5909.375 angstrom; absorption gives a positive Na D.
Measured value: 5.2 angstrom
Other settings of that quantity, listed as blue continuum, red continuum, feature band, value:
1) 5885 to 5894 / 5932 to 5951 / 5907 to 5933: -1.9 angstrom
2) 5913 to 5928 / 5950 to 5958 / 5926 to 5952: -0.4 angstrom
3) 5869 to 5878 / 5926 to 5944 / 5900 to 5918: 1.2 angstrom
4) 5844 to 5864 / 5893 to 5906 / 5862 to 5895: -0.7 angstrom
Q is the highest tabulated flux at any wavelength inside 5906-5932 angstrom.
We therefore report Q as 26.1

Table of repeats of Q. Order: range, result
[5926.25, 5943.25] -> 26.3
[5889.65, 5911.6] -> 25.1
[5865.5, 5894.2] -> 26.7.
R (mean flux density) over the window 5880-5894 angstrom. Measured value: 20.7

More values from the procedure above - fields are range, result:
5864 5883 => 24.5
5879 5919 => 21.7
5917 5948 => 25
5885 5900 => 19.6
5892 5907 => 20.2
